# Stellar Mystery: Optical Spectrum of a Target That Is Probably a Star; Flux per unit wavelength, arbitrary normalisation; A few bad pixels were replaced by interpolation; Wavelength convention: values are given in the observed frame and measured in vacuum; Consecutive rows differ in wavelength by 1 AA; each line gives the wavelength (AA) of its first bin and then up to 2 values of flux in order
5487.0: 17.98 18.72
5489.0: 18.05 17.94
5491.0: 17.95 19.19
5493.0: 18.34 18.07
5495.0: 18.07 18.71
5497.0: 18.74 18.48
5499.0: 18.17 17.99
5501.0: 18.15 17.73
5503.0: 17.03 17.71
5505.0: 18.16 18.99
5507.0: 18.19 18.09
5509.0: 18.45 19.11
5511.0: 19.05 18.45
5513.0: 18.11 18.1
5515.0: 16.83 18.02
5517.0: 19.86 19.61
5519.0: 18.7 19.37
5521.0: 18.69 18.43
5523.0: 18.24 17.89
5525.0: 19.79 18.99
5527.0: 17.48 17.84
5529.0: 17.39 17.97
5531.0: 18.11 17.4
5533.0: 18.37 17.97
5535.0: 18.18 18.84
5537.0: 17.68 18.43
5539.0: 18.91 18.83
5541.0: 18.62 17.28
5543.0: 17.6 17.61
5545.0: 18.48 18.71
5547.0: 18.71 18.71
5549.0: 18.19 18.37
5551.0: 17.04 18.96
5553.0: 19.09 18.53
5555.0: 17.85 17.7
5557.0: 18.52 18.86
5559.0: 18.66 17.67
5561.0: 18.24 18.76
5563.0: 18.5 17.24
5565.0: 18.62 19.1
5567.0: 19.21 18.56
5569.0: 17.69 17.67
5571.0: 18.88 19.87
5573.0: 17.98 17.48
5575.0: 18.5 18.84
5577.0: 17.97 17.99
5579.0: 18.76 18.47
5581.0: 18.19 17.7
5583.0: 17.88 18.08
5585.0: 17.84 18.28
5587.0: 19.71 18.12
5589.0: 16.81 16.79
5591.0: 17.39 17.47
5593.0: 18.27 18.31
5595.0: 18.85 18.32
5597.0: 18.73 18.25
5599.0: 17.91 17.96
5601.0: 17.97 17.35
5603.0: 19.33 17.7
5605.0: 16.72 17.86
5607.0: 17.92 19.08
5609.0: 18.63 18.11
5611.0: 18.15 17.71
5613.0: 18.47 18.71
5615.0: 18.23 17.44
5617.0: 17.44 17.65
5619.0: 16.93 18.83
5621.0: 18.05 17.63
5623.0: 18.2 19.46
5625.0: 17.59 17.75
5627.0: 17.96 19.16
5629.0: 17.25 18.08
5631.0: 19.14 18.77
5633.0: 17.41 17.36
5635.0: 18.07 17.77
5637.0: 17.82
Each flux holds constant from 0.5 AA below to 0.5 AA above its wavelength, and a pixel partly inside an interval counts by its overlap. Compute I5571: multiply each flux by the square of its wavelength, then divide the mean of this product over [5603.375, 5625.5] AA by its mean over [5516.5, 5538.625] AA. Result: 1.01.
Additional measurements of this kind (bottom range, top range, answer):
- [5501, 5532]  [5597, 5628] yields 1.02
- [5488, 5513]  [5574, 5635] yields 1.03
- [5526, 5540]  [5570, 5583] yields 1.03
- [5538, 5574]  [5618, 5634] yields 1.01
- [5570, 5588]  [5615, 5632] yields 1.00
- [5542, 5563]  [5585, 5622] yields 1.00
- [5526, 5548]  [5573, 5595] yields 1.01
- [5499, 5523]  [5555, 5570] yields 1.02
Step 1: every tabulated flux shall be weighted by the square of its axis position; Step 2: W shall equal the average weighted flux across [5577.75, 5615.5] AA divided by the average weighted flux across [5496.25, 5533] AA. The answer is 1.0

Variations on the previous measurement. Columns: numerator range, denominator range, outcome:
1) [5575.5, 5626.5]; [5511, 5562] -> 1.01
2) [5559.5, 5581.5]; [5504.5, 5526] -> 1.01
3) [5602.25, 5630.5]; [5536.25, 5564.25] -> 1.01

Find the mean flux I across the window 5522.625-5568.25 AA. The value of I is 18.3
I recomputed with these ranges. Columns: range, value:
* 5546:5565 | 18.3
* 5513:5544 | 18.3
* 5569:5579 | 18.3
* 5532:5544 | 18.2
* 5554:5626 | 18.2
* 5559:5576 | 18.4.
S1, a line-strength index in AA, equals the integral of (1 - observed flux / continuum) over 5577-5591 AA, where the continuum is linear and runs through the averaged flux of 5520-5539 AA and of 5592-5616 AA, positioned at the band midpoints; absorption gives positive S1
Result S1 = 0.1 AA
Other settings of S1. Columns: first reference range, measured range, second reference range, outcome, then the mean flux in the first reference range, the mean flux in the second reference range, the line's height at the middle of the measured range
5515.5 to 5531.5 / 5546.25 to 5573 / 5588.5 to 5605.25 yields -0.3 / 18.5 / 17.9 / 18.2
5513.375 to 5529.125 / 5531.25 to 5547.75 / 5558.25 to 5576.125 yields 0.2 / 18.5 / 18.4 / 18.4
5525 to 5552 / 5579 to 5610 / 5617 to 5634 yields 0.1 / 18.2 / 18.1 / 18.1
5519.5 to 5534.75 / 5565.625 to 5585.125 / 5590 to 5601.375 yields -0.2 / 18.3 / 18.1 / 18.1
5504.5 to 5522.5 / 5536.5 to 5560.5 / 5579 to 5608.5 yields 0.1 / 18.6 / 18.1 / 18.3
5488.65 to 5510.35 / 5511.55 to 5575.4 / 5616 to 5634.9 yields -0.6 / 18.2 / 18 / 18.2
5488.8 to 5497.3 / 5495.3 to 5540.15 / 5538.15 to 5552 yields -0.1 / 18.3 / 18.3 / 18.3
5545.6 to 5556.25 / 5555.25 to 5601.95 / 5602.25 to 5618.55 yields 0.0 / 18.4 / 18.1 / 18.2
